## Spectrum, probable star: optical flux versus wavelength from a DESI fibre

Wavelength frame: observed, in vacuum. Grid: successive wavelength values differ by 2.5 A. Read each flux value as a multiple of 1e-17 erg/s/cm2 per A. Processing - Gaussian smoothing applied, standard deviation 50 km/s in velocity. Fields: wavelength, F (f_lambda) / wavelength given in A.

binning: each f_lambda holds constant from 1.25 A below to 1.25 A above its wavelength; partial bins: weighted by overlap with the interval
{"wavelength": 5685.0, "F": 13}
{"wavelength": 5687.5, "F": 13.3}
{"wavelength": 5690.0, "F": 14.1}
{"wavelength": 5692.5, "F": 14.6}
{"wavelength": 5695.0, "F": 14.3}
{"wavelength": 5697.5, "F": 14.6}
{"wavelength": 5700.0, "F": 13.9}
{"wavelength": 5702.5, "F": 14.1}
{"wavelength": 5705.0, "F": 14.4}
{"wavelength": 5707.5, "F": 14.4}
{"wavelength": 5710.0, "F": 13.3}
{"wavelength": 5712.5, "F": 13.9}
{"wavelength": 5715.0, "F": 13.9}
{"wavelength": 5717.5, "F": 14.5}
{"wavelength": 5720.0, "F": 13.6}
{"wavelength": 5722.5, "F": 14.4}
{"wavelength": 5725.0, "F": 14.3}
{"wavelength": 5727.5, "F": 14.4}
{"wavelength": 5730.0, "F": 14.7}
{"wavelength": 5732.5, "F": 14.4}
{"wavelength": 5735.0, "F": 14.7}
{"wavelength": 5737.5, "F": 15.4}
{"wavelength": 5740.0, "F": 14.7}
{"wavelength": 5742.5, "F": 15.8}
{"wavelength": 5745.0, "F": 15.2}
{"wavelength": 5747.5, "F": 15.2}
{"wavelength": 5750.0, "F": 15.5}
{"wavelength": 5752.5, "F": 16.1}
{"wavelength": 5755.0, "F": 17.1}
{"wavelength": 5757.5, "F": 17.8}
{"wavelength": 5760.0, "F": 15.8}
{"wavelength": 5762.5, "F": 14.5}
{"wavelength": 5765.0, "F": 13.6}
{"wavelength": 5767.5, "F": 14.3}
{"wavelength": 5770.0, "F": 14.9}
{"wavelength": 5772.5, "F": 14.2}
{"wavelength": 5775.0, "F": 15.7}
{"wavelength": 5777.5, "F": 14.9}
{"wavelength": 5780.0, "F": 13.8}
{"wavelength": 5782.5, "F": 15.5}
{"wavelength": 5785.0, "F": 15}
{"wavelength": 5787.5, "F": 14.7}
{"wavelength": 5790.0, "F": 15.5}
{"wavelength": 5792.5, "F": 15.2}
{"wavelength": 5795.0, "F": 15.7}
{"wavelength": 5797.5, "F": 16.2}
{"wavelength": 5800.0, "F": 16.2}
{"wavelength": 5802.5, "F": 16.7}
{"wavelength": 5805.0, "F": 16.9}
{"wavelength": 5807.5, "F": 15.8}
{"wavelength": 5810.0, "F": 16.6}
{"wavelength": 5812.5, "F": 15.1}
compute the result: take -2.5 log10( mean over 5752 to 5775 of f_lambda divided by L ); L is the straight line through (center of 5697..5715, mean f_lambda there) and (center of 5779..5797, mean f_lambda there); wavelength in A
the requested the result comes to -0.04 mag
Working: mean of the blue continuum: 14.1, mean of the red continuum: 15.1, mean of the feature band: 15.4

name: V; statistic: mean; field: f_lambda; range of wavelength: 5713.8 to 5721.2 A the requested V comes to 14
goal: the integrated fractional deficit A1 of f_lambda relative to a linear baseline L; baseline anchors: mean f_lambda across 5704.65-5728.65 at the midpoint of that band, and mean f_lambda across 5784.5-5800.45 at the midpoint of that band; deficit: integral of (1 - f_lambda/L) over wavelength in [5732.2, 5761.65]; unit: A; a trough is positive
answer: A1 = -2.0 A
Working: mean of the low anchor 14.1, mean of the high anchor 15.5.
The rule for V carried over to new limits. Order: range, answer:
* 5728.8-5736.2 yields 14.6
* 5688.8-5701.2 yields 14.3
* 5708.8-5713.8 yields 13.6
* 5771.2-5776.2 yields 14.9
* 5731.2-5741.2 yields 14.8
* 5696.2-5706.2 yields 14.2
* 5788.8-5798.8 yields 15.7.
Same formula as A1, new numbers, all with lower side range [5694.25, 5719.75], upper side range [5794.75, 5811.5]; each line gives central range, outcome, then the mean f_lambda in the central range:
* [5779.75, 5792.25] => 0.7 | 15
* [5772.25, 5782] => 0.6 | 14.8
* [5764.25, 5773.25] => 0.7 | 14.3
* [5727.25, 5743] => -0.1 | 14.9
